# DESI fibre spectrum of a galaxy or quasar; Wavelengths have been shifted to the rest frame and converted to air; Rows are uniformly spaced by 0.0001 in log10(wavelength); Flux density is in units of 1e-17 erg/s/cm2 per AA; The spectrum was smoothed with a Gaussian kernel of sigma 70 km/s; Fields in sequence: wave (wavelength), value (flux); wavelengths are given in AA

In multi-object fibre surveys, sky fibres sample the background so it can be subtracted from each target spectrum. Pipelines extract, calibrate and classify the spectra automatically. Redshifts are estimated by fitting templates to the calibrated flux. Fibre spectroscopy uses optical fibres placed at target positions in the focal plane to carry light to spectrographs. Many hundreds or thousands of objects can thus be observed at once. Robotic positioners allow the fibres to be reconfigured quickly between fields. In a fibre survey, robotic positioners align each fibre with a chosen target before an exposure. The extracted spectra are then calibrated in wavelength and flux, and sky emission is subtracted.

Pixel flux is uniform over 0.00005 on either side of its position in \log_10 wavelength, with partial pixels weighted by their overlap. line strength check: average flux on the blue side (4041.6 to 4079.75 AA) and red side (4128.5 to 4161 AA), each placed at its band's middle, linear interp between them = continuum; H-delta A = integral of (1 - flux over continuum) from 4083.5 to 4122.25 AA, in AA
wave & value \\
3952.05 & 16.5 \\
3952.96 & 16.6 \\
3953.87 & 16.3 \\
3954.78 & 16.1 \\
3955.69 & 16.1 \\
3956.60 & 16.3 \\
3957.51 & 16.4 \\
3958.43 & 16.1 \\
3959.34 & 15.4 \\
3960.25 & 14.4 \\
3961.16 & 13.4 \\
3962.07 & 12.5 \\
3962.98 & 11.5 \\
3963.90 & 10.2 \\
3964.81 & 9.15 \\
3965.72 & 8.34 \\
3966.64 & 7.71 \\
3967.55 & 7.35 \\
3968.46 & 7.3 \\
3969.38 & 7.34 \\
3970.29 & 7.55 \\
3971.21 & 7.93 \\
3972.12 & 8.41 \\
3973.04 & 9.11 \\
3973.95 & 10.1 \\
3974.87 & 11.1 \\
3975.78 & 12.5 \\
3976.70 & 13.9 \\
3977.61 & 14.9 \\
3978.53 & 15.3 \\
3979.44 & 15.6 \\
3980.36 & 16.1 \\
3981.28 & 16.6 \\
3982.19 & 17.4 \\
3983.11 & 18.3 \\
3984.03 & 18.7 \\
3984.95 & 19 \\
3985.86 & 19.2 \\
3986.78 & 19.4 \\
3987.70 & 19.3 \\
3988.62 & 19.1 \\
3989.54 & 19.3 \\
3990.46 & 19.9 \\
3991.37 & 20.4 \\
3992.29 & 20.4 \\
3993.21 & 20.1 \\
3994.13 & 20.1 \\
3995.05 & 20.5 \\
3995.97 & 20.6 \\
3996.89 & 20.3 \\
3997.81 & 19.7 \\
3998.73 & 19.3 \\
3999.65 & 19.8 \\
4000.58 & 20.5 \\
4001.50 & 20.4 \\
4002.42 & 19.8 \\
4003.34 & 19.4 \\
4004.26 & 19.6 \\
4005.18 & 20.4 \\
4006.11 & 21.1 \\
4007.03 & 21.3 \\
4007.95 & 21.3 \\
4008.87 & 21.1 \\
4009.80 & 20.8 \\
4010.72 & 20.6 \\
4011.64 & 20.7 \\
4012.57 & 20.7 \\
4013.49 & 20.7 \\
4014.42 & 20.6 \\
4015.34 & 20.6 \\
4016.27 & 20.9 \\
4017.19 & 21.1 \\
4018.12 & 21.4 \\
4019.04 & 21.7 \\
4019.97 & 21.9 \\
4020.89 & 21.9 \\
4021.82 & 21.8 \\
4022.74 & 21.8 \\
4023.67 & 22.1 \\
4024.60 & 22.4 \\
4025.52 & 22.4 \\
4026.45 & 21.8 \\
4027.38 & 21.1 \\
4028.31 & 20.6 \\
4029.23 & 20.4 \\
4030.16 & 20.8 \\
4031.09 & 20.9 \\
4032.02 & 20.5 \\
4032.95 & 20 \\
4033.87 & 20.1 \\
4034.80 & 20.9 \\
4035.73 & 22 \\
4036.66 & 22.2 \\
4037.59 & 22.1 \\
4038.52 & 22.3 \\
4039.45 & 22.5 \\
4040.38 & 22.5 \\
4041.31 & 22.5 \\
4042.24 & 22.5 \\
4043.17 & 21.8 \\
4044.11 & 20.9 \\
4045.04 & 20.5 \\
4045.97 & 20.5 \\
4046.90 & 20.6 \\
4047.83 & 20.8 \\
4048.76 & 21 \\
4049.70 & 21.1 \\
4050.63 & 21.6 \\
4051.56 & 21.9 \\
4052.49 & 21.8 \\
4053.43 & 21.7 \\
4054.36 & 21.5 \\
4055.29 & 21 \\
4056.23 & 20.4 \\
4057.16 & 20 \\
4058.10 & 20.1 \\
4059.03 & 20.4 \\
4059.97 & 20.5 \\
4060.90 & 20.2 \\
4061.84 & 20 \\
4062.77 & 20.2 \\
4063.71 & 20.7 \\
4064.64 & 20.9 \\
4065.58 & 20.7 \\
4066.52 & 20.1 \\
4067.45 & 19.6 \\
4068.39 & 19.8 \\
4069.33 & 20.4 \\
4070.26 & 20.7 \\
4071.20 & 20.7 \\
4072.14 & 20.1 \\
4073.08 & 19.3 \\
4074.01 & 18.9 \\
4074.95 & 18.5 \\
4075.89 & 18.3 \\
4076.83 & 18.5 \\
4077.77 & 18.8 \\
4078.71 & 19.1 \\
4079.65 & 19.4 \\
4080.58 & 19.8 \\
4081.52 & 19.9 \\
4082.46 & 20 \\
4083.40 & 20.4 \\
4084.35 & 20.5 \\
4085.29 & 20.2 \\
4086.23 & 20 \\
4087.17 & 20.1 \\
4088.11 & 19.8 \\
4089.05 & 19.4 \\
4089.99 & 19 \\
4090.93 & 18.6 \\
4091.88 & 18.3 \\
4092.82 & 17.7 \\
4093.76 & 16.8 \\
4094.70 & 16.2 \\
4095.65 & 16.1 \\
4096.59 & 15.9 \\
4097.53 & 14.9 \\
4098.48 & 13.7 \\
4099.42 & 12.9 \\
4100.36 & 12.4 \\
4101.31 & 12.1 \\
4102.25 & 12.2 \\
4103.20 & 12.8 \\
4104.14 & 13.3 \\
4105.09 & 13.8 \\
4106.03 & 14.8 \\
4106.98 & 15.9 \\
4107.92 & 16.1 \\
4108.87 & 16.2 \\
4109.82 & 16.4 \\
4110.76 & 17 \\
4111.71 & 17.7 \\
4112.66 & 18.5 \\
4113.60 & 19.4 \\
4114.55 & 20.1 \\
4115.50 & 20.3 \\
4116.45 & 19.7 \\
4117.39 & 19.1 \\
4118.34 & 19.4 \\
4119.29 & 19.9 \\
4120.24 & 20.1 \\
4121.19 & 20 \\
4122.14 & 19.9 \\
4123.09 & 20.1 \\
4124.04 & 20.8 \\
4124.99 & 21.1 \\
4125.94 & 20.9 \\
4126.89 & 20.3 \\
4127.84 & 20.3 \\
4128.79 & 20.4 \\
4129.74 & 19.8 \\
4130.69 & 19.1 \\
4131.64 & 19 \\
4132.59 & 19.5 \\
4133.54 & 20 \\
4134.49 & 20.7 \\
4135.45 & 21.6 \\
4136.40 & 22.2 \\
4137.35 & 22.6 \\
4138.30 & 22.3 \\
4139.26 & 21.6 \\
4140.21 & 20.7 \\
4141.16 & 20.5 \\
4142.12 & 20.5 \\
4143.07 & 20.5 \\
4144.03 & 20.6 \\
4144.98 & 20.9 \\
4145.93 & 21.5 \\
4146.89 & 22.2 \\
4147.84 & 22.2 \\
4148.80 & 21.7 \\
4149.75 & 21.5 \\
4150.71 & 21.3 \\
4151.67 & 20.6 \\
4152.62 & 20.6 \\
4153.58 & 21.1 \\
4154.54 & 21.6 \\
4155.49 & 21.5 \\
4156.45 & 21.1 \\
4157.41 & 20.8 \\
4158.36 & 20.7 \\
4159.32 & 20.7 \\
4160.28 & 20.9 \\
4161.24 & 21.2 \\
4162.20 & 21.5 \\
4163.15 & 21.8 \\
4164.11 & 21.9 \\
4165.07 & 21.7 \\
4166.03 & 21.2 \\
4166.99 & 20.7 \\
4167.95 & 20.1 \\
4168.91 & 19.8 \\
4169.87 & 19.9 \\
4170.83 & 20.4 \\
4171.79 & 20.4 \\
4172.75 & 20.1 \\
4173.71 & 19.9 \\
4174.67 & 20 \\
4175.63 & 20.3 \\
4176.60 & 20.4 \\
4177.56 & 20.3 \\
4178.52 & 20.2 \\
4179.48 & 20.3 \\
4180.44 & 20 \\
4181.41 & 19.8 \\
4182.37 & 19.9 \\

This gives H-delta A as 6.4 AA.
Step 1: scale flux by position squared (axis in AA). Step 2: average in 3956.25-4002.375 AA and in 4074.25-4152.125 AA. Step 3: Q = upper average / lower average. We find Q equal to 1.31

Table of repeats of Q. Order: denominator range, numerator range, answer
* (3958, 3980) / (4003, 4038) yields 1.94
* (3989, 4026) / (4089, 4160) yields 0.97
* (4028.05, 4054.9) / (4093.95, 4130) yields 0.84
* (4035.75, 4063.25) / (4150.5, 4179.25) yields 1.03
